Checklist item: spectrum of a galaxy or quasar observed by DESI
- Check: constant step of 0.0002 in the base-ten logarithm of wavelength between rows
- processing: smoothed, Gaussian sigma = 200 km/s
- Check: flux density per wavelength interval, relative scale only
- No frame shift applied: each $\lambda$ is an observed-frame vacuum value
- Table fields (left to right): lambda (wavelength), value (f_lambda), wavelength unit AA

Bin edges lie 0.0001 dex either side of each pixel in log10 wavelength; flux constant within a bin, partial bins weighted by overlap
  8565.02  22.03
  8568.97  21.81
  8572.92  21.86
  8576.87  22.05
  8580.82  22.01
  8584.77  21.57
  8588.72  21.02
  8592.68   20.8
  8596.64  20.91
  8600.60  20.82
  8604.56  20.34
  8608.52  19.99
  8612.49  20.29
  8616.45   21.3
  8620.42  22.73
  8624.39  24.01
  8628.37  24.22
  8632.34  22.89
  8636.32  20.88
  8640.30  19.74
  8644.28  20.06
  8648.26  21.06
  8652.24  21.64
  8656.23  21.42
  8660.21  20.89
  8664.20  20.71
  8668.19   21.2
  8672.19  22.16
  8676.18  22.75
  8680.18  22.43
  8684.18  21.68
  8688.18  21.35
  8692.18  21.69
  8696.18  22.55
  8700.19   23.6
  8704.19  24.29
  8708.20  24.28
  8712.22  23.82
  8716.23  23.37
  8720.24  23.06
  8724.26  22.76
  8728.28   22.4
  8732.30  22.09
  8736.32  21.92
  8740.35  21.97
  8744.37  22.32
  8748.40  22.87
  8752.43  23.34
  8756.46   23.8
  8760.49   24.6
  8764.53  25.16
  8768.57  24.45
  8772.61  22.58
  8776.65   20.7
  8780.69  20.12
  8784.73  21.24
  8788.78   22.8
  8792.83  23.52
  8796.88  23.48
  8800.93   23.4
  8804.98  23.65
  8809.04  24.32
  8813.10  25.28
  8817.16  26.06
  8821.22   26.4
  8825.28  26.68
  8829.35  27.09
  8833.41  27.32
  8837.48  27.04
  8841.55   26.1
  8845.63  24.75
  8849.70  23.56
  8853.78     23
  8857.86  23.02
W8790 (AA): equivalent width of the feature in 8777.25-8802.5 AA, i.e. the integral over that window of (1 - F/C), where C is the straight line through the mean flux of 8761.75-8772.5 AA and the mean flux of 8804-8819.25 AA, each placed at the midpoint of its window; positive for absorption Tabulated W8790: 2.4 AA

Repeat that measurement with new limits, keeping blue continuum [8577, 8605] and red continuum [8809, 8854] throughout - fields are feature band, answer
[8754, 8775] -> 0.4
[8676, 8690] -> 0.6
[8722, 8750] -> 1.9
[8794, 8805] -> 0.7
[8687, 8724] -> 0.4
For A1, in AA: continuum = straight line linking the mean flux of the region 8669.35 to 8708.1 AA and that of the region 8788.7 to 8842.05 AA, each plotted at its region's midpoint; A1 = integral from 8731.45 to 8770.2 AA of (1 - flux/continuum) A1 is 1.02 AA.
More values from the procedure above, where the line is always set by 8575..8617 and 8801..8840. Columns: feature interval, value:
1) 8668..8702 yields 1.1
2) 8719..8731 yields 0.6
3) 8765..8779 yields 1.1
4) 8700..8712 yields -0.4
